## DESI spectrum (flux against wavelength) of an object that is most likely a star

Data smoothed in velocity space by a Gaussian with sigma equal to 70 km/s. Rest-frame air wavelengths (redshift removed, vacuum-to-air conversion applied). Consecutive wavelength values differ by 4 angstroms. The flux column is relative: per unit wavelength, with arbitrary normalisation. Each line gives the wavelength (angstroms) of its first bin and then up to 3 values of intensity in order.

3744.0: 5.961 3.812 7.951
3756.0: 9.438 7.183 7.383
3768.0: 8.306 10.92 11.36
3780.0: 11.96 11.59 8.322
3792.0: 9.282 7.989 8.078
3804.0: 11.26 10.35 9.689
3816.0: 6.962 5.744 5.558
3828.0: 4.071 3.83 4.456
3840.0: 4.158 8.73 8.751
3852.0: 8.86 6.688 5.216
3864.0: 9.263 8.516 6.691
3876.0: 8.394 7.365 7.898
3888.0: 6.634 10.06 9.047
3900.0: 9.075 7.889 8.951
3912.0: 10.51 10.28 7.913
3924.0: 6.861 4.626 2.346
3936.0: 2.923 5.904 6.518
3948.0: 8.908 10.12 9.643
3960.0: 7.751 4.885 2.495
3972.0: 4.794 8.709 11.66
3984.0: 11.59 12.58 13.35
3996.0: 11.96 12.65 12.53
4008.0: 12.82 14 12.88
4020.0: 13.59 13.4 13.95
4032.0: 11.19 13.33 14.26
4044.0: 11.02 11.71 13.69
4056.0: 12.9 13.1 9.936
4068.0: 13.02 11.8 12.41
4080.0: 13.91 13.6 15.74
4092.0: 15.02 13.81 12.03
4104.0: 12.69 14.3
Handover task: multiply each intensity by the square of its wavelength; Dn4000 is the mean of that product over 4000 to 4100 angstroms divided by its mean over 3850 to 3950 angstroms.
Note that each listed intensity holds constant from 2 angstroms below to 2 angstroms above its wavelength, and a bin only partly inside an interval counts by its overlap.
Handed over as 1.88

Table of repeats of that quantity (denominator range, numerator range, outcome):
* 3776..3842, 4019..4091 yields 1.88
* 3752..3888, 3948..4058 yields 1.55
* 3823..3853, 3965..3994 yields 1.65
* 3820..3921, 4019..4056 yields 1.86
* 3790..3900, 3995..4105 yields 1.90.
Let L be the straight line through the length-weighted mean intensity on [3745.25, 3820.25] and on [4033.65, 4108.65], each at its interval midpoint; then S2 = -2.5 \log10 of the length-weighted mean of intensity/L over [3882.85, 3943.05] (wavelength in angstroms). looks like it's 0.40 mag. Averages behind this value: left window 8.86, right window 13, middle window 7.37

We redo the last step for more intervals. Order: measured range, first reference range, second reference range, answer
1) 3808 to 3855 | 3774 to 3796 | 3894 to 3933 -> 0.383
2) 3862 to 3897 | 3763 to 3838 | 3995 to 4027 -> 0.225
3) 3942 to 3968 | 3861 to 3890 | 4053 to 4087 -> 0.276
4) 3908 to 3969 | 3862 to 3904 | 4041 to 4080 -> 0.342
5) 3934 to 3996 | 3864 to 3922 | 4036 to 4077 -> 0.246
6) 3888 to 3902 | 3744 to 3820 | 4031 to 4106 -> 0.162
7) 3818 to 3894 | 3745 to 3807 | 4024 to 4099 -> 0.420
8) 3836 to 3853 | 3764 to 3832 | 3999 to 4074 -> 0.300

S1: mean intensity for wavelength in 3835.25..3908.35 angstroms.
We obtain 7.75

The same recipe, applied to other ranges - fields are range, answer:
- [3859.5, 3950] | 7.51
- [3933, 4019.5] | 9.45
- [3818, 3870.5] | 6.45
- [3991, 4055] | 12.9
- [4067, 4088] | 13.2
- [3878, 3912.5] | 8.52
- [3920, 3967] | 6.39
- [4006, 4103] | 13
